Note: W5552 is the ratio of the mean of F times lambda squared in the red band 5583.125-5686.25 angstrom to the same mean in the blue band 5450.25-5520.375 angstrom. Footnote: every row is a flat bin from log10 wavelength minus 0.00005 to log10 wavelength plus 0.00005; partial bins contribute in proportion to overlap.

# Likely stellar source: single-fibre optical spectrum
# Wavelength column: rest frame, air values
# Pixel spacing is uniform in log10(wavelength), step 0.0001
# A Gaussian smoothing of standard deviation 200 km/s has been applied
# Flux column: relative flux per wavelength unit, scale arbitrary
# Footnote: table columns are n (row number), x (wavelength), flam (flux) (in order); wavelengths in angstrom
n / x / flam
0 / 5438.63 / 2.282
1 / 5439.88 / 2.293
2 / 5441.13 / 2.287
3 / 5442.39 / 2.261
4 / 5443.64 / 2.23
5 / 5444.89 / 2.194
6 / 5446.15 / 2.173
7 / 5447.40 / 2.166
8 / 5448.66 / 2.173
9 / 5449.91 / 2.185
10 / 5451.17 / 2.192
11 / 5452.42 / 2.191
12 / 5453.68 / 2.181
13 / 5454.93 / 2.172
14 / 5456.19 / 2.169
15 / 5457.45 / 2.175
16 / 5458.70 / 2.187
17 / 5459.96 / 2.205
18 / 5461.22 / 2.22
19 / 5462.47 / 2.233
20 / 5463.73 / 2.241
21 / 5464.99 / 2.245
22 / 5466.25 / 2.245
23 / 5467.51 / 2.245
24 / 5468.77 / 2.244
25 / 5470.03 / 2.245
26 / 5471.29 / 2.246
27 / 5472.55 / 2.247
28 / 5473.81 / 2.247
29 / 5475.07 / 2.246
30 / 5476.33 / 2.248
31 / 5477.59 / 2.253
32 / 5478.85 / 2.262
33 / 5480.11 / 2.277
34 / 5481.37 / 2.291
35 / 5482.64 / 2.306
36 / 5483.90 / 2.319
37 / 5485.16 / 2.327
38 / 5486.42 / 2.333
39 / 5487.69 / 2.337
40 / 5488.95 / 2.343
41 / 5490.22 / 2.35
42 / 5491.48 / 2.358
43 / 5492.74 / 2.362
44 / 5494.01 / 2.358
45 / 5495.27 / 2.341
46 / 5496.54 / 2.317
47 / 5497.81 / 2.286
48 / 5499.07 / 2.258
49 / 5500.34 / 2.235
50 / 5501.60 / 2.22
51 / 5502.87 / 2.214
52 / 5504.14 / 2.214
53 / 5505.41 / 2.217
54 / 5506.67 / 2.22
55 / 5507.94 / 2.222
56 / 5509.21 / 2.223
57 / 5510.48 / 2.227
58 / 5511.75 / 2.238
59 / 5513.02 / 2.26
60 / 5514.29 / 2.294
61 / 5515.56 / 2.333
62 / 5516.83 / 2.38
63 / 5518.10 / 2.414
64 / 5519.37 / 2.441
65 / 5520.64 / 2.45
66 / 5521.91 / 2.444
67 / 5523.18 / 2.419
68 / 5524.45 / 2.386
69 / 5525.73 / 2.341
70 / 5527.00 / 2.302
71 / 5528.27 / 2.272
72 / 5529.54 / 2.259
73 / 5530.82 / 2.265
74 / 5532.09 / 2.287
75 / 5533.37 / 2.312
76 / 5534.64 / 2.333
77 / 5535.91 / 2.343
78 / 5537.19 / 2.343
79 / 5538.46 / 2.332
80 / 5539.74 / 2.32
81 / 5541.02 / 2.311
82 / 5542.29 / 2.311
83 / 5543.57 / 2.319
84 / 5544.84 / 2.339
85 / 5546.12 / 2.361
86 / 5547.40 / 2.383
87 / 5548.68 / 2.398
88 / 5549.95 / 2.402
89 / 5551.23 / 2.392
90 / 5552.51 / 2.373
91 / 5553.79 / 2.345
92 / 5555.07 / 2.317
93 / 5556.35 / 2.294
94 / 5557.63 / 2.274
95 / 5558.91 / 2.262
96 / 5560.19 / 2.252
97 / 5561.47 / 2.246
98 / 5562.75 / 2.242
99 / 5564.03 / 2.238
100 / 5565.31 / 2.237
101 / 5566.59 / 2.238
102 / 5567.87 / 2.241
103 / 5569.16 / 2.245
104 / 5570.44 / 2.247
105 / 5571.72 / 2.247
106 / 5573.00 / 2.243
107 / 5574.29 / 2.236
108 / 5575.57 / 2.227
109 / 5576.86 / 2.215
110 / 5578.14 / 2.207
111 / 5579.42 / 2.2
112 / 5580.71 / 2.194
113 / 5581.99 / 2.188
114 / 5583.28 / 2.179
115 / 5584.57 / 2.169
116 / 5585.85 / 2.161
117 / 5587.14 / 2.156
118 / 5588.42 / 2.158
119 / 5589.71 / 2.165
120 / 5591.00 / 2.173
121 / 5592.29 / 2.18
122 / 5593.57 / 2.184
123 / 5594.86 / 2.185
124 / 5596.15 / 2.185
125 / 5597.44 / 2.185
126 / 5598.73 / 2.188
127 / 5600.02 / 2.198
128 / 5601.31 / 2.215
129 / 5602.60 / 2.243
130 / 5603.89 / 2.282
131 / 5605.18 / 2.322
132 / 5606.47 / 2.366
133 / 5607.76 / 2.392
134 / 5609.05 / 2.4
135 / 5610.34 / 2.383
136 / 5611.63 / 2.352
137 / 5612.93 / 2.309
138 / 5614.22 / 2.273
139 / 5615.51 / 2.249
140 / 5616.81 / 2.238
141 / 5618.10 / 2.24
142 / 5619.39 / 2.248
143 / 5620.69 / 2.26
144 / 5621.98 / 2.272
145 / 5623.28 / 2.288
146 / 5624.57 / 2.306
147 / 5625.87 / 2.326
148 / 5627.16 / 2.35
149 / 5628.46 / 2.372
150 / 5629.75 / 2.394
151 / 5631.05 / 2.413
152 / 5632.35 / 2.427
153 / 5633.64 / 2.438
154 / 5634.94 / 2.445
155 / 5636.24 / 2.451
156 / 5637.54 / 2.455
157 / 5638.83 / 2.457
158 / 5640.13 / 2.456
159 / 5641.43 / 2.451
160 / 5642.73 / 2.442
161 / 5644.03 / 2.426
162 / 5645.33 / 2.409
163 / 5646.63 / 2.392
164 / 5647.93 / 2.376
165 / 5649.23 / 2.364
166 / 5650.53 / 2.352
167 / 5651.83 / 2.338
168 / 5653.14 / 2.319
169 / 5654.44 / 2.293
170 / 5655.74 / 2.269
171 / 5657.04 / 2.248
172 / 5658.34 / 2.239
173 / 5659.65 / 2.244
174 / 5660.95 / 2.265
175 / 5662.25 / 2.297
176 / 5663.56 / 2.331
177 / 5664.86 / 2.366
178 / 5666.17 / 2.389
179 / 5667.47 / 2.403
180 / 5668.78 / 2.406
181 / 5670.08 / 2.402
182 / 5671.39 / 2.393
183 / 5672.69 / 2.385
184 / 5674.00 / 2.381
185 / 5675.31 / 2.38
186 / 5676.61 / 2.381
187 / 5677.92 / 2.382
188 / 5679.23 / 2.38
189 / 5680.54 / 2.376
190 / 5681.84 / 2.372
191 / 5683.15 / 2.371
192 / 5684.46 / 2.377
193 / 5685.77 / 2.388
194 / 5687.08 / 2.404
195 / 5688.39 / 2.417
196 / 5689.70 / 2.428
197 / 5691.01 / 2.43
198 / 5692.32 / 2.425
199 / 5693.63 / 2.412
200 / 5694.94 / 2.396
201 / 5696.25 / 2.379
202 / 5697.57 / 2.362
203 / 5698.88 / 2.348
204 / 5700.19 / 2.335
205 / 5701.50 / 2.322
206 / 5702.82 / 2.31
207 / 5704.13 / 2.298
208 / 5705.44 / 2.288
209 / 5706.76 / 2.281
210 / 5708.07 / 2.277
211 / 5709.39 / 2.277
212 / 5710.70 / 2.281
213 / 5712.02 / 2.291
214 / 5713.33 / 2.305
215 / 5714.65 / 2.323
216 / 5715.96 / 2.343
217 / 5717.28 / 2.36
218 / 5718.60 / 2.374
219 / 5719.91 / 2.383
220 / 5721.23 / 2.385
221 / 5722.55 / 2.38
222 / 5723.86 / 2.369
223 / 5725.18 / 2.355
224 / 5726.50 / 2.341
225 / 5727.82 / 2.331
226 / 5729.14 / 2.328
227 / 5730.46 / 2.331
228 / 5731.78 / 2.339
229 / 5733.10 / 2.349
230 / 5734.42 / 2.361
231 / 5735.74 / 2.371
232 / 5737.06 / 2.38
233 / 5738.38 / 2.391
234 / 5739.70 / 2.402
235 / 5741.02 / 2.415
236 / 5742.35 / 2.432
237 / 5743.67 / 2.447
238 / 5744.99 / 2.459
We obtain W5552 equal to 1.08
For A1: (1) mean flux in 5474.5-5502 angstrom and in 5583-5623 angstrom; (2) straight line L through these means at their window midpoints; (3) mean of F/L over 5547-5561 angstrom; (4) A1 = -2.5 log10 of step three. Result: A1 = -0.03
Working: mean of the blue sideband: 2.3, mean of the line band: 2.33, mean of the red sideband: 2.24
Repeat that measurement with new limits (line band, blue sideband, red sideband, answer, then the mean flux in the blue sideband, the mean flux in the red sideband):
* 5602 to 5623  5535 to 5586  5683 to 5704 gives 0.01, 2.28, 2.38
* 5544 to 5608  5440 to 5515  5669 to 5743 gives 0.02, 2.25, 2.36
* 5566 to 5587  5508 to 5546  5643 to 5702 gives 0.06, 2.33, 2.36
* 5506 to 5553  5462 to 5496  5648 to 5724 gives -0.01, 2.29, 2.35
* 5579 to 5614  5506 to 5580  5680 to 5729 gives 0.04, 2.3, 2.35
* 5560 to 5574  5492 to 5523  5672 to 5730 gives 0.04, 2.3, 2.36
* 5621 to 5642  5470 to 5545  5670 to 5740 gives -0.02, 2.3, 2.36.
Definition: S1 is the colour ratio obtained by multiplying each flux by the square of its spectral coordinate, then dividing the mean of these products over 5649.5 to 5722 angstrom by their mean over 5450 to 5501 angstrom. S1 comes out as 1.12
